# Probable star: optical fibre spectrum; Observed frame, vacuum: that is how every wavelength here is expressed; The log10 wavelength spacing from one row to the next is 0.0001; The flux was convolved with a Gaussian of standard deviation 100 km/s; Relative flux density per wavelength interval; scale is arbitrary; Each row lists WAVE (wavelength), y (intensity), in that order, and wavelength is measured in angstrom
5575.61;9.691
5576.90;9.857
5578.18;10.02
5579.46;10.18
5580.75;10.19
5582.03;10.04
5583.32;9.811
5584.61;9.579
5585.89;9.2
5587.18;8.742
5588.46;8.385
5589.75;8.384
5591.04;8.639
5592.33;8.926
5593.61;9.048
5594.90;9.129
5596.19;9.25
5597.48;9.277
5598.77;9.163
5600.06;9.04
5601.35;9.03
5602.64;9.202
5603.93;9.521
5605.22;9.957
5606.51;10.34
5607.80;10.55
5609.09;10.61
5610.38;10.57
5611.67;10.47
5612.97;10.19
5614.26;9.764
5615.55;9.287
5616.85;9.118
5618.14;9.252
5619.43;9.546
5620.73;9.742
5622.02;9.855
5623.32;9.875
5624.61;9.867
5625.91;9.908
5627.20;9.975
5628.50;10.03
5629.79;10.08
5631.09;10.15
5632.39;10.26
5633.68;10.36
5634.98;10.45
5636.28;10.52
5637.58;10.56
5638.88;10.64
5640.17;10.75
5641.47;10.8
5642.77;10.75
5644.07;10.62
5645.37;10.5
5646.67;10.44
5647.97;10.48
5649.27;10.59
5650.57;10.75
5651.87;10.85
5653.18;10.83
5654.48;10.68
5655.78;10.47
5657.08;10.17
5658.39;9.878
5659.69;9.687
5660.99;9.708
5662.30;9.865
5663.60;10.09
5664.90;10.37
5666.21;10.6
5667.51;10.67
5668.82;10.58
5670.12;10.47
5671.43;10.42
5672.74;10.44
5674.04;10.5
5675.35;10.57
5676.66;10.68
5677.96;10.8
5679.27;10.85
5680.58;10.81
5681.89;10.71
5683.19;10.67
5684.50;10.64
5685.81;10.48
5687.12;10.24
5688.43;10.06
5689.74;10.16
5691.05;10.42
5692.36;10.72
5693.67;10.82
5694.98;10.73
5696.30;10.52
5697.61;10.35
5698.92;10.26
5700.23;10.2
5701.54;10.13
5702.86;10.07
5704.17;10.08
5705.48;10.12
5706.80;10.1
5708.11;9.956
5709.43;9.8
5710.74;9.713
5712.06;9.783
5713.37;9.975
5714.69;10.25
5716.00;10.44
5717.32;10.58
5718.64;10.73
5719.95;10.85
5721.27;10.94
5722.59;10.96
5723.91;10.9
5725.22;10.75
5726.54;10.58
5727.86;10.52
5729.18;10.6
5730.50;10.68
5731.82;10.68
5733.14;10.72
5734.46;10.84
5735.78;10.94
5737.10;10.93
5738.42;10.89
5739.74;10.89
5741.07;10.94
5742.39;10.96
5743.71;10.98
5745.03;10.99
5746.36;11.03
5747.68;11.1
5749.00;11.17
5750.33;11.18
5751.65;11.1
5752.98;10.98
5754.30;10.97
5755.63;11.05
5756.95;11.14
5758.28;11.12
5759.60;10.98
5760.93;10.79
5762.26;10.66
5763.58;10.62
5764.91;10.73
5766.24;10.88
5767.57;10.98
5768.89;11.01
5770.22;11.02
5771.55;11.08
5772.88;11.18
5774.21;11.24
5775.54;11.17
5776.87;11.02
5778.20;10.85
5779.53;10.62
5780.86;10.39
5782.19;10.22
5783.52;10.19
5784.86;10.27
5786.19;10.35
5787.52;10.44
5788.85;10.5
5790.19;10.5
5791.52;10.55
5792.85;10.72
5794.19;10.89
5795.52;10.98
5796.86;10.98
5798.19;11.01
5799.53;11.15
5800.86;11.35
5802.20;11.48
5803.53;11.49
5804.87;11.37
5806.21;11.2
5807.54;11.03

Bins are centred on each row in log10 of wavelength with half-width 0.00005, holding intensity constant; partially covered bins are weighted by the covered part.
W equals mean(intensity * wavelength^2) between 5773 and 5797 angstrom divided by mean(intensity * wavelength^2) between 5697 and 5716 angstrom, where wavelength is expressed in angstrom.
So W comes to 1.09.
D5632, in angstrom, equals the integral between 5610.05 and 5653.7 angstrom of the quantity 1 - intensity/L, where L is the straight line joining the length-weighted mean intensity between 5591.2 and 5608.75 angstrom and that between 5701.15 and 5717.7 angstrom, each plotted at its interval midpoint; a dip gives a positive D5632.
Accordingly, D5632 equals -2.8 angstrom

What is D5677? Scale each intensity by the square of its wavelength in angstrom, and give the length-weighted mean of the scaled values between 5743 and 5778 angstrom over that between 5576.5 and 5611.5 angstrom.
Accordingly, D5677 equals 1.2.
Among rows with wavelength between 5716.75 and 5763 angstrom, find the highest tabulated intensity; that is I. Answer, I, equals 11.18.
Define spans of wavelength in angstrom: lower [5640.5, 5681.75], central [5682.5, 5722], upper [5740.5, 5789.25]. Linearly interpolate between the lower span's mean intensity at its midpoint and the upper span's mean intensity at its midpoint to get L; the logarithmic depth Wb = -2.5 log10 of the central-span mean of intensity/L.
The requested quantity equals 0.03 mag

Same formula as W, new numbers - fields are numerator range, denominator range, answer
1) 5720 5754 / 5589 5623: 1.20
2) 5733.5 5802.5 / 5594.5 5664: 1.13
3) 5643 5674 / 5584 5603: 1.18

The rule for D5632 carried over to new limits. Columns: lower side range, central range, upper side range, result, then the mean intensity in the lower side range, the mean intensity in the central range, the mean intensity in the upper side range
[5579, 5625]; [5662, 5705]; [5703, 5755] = -0.9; 9.54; 10.5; 10.7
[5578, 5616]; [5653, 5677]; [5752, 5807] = -0.7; 9.55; 10.3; 10.9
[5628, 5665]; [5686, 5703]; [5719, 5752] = 0.5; 10.4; 10.4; 10.9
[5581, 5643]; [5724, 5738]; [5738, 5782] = 0.0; 9.76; 10.7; 11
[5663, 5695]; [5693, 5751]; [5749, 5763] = 1.2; 10.5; 10.6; 11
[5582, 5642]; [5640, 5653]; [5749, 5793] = -0.9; 9.74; 10.6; 10.8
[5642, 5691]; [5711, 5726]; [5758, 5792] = 0.1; 10.5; 10.5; 10.7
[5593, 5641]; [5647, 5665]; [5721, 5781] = -0.2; 9.88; 10.3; 10.9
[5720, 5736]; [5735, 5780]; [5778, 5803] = -1.0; 10.8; 11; 10.7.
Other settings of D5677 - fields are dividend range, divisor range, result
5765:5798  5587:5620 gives 1.21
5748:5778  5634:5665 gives 1.10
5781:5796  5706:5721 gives 1.06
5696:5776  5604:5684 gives 1.07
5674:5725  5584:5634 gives 1.12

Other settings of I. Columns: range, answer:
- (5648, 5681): 10.85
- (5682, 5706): 10.82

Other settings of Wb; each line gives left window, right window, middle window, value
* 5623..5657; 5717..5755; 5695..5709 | 0.05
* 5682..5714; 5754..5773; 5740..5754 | -0.03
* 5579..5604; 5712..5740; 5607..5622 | -0.05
